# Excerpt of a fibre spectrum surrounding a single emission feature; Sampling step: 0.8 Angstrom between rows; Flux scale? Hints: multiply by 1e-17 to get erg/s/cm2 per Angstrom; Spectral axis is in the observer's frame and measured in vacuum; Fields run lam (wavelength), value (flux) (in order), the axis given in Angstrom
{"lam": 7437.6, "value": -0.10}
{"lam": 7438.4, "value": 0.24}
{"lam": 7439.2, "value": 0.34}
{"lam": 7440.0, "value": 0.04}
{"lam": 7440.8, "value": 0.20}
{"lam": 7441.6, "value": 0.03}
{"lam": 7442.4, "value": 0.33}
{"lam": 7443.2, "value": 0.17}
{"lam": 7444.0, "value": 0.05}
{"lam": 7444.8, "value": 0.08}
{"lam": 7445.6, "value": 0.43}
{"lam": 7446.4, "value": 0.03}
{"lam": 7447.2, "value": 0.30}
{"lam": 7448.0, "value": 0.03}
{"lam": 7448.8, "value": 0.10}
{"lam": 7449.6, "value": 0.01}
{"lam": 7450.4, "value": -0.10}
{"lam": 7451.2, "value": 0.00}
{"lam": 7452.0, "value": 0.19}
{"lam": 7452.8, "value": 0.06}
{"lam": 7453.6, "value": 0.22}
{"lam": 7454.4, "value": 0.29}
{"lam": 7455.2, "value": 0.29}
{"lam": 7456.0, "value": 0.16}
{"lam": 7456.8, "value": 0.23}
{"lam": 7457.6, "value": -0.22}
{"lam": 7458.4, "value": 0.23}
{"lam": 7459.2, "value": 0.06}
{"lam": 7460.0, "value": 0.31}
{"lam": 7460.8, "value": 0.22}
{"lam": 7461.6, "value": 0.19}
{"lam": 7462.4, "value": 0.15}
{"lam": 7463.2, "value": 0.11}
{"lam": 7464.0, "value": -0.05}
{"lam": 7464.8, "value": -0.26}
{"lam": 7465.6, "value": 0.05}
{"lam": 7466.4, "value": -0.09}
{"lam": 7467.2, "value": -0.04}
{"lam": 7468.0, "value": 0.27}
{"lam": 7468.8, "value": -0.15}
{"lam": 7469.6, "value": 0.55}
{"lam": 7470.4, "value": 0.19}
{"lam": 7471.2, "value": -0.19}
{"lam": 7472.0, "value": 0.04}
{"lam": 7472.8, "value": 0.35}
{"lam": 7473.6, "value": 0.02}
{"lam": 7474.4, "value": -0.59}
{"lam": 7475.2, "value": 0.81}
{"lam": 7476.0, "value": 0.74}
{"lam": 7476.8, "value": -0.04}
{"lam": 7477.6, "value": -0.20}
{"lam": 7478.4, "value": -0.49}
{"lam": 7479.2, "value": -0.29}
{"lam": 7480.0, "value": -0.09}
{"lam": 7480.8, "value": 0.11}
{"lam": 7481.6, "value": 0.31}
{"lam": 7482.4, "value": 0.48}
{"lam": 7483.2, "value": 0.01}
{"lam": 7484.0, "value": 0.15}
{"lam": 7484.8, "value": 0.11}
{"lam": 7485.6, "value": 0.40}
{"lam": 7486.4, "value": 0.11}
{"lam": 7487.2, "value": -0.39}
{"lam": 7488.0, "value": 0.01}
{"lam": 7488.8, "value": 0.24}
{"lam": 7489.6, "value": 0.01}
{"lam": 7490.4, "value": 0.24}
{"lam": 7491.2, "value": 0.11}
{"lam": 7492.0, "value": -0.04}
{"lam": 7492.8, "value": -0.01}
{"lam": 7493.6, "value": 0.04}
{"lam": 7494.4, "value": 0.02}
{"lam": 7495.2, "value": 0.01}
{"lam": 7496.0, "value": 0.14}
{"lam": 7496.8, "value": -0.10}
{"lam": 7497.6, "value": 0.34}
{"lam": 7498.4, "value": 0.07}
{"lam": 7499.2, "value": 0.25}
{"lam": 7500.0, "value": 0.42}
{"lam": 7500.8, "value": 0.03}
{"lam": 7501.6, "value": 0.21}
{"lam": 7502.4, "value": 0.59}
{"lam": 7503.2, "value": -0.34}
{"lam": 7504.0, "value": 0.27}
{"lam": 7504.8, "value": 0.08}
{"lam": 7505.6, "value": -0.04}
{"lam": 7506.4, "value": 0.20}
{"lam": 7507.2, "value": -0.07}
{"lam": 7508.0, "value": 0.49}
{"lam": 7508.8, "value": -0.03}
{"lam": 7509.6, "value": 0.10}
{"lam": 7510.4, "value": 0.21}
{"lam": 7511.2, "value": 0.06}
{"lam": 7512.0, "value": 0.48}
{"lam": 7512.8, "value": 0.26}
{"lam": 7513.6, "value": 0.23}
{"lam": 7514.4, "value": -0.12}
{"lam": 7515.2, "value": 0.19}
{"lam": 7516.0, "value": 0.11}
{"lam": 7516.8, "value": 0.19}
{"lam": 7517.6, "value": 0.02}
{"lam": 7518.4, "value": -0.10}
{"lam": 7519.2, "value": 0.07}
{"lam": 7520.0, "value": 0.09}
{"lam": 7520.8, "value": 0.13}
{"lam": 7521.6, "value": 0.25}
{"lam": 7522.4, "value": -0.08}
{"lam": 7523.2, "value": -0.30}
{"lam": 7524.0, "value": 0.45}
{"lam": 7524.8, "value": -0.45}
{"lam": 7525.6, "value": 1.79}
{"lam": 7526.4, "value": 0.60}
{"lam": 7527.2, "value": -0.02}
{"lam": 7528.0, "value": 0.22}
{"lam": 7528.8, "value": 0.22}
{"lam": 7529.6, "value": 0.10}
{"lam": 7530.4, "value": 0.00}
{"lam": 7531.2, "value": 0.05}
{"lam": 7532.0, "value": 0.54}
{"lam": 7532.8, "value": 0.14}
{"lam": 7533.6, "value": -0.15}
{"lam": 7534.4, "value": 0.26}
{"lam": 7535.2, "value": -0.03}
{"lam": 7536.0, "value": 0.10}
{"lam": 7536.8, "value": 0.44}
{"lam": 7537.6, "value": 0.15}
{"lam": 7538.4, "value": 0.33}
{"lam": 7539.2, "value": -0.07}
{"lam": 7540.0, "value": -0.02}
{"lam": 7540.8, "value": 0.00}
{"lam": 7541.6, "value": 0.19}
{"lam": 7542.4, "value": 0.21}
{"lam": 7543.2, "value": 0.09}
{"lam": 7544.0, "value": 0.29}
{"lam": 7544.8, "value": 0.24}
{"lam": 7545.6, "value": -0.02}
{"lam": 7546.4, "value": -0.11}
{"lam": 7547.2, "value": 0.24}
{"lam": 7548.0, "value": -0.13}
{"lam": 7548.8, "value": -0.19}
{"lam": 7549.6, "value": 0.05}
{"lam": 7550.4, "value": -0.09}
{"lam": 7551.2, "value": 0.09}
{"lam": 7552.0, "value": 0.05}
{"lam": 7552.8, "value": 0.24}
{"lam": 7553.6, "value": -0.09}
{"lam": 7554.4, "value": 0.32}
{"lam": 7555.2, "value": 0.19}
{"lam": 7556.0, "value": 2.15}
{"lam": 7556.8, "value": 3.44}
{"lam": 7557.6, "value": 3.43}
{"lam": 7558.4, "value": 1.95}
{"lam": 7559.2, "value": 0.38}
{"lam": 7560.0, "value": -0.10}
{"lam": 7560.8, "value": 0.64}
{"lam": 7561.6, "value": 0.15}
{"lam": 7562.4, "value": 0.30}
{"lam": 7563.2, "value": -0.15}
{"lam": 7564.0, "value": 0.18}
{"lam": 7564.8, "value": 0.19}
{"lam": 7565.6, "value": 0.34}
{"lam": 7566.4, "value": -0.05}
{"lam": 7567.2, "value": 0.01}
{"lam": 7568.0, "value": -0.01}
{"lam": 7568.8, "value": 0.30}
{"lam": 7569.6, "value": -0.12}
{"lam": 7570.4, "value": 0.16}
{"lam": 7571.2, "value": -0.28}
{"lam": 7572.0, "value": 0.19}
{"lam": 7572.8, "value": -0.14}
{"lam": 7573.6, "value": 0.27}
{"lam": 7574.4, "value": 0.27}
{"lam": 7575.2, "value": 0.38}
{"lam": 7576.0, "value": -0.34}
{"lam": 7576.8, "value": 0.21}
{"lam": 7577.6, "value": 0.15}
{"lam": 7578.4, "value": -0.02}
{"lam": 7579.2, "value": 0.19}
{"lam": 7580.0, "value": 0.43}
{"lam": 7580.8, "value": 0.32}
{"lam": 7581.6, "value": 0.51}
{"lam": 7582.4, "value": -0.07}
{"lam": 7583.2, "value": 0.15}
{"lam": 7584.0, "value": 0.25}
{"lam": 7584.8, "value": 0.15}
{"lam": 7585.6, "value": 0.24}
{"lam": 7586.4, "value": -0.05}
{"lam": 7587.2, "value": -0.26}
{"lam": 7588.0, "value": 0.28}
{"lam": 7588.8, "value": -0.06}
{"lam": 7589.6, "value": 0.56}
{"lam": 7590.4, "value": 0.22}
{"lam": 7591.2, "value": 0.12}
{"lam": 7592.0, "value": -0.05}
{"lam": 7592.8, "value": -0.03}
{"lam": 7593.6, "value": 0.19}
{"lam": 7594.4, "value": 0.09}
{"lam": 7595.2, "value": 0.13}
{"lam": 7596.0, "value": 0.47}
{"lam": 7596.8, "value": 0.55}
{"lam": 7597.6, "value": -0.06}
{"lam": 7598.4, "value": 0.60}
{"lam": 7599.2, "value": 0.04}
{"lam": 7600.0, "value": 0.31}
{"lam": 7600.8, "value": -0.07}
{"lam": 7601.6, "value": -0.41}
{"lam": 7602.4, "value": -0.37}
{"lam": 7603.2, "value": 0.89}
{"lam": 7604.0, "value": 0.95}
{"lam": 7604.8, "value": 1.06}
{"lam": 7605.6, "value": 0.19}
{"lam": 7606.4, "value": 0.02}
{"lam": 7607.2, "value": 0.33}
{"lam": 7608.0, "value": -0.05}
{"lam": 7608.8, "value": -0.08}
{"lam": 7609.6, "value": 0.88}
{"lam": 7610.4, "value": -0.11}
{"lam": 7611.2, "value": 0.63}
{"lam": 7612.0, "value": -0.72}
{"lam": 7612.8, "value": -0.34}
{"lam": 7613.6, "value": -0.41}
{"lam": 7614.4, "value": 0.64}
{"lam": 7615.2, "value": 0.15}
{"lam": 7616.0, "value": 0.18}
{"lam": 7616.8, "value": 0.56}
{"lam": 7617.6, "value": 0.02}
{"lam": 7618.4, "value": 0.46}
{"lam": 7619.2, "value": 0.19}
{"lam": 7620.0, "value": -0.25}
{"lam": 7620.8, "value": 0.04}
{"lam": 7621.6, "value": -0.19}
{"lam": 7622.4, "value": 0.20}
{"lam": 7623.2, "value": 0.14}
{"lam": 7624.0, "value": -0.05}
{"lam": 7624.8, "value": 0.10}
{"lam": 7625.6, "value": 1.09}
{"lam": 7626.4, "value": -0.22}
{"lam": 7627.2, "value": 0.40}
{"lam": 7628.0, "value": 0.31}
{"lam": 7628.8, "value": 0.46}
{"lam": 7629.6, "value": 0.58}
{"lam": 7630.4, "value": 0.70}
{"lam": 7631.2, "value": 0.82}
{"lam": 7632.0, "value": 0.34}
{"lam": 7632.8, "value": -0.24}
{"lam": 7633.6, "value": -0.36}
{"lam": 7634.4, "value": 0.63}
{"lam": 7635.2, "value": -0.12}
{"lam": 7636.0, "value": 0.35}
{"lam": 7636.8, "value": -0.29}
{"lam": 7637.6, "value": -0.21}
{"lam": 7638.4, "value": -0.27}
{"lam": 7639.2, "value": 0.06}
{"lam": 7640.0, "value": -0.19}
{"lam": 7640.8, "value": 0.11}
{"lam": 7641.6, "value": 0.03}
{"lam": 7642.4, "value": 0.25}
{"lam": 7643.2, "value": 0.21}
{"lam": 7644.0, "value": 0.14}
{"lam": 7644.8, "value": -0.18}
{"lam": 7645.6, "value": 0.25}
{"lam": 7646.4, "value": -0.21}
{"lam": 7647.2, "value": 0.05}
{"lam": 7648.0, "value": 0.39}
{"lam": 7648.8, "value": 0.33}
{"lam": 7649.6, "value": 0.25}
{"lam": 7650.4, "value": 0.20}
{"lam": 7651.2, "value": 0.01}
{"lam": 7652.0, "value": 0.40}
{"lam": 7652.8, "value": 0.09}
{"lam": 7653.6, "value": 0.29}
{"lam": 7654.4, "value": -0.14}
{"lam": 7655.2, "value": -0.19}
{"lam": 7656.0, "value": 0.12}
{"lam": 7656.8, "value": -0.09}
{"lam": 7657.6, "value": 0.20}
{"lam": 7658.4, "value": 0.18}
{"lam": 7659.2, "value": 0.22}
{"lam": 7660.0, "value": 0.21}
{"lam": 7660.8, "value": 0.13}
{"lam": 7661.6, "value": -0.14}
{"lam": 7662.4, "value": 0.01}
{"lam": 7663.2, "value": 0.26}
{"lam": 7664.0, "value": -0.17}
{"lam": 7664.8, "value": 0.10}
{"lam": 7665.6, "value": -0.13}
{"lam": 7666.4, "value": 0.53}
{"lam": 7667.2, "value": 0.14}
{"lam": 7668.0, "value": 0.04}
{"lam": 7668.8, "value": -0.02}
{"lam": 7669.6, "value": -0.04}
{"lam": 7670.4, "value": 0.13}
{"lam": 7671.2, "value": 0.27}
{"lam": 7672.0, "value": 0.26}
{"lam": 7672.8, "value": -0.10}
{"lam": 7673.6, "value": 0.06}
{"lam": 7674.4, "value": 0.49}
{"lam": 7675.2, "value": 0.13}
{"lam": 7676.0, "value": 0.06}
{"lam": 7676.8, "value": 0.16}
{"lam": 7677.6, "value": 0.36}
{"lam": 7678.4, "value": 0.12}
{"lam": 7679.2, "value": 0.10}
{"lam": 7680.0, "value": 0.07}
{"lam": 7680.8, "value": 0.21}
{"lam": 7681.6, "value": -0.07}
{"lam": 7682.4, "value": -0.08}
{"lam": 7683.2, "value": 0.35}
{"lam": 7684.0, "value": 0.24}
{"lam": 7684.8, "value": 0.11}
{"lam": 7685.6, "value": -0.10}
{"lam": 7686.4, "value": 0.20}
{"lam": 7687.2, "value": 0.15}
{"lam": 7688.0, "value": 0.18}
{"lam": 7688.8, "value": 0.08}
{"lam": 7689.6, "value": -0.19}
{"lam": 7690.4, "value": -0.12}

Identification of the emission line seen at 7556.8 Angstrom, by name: H-alpha 6563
